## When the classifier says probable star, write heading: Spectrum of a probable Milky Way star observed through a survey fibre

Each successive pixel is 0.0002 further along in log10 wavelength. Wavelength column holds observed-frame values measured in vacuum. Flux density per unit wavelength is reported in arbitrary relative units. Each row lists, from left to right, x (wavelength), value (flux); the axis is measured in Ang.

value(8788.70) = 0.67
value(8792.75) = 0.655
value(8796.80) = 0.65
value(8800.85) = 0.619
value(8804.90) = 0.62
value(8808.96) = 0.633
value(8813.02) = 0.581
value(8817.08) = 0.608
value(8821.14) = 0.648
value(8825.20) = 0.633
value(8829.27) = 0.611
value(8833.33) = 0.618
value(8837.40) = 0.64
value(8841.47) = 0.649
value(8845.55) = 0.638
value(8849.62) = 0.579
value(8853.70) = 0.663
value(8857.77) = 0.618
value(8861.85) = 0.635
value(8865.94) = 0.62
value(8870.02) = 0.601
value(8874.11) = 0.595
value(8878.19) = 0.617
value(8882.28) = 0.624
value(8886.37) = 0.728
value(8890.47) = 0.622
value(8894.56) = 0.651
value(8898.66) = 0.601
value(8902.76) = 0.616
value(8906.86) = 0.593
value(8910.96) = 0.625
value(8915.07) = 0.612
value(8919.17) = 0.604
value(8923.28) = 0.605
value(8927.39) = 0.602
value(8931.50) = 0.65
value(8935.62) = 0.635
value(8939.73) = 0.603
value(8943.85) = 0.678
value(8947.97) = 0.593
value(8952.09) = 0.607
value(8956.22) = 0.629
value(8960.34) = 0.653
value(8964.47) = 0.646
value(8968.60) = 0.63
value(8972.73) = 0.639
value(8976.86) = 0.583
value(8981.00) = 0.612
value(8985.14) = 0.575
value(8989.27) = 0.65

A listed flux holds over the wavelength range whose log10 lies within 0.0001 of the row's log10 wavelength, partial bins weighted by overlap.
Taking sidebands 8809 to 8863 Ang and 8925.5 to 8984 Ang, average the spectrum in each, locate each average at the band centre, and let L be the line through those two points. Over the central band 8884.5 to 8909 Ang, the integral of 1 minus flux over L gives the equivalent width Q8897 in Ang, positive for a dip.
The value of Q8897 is -0.4 Ang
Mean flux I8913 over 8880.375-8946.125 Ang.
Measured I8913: 0.628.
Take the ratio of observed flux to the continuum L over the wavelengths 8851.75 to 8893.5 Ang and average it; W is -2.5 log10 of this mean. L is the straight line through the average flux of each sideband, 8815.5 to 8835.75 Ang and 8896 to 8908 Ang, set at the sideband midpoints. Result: -0.03 mag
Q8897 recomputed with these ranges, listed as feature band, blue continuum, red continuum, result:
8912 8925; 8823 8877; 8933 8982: 0.3 Ang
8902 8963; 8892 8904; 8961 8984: 0.2 Ang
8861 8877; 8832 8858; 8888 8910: 0.4 Ang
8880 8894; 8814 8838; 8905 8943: -0.8 Ang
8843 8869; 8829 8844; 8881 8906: 0.4 Ang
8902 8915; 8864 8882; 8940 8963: 0.2 Ang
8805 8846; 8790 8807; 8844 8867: 0.4 Ang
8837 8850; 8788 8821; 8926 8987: -0.1 Ang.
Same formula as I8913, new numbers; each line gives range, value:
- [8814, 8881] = 0.623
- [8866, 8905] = 0.628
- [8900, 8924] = 0.609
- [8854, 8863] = 0.633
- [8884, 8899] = 0.655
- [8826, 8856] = 0.628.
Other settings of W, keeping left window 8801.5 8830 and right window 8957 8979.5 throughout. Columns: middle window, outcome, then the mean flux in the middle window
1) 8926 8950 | 0.00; 0.628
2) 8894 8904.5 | 0.01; 0.619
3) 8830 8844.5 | -0.02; 0.634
